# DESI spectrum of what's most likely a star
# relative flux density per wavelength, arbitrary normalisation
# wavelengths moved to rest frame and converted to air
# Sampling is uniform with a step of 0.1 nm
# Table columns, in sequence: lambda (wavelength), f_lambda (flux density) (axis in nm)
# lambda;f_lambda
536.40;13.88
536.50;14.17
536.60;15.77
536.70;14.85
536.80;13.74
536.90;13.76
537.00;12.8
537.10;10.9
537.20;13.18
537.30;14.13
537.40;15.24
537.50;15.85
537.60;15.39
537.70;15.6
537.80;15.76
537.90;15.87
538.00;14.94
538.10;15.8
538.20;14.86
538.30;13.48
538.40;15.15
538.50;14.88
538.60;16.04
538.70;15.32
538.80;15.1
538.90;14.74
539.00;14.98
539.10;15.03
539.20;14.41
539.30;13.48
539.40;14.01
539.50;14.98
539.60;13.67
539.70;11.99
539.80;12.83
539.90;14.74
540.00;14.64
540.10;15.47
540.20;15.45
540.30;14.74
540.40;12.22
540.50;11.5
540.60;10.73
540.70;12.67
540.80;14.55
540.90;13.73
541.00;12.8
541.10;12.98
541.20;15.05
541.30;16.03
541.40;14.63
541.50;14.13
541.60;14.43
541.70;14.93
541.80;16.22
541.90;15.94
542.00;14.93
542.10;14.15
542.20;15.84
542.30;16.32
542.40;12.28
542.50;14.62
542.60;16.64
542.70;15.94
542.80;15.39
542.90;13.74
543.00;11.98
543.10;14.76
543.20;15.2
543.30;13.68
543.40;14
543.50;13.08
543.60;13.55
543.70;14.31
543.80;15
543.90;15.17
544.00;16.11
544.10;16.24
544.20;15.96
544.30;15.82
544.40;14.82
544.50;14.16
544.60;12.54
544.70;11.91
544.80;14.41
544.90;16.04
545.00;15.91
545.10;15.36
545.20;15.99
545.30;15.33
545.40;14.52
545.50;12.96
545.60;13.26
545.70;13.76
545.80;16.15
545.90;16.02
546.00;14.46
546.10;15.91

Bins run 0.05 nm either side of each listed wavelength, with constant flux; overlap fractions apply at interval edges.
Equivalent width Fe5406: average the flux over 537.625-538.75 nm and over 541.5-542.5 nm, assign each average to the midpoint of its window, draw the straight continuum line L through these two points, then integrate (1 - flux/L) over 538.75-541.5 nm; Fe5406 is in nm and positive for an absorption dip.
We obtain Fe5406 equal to 0.20 nm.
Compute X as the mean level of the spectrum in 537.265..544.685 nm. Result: 14.5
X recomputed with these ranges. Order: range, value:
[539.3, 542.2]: 14.1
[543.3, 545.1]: 14.6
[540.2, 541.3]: 13.3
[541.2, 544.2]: 14.8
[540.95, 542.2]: 14.7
